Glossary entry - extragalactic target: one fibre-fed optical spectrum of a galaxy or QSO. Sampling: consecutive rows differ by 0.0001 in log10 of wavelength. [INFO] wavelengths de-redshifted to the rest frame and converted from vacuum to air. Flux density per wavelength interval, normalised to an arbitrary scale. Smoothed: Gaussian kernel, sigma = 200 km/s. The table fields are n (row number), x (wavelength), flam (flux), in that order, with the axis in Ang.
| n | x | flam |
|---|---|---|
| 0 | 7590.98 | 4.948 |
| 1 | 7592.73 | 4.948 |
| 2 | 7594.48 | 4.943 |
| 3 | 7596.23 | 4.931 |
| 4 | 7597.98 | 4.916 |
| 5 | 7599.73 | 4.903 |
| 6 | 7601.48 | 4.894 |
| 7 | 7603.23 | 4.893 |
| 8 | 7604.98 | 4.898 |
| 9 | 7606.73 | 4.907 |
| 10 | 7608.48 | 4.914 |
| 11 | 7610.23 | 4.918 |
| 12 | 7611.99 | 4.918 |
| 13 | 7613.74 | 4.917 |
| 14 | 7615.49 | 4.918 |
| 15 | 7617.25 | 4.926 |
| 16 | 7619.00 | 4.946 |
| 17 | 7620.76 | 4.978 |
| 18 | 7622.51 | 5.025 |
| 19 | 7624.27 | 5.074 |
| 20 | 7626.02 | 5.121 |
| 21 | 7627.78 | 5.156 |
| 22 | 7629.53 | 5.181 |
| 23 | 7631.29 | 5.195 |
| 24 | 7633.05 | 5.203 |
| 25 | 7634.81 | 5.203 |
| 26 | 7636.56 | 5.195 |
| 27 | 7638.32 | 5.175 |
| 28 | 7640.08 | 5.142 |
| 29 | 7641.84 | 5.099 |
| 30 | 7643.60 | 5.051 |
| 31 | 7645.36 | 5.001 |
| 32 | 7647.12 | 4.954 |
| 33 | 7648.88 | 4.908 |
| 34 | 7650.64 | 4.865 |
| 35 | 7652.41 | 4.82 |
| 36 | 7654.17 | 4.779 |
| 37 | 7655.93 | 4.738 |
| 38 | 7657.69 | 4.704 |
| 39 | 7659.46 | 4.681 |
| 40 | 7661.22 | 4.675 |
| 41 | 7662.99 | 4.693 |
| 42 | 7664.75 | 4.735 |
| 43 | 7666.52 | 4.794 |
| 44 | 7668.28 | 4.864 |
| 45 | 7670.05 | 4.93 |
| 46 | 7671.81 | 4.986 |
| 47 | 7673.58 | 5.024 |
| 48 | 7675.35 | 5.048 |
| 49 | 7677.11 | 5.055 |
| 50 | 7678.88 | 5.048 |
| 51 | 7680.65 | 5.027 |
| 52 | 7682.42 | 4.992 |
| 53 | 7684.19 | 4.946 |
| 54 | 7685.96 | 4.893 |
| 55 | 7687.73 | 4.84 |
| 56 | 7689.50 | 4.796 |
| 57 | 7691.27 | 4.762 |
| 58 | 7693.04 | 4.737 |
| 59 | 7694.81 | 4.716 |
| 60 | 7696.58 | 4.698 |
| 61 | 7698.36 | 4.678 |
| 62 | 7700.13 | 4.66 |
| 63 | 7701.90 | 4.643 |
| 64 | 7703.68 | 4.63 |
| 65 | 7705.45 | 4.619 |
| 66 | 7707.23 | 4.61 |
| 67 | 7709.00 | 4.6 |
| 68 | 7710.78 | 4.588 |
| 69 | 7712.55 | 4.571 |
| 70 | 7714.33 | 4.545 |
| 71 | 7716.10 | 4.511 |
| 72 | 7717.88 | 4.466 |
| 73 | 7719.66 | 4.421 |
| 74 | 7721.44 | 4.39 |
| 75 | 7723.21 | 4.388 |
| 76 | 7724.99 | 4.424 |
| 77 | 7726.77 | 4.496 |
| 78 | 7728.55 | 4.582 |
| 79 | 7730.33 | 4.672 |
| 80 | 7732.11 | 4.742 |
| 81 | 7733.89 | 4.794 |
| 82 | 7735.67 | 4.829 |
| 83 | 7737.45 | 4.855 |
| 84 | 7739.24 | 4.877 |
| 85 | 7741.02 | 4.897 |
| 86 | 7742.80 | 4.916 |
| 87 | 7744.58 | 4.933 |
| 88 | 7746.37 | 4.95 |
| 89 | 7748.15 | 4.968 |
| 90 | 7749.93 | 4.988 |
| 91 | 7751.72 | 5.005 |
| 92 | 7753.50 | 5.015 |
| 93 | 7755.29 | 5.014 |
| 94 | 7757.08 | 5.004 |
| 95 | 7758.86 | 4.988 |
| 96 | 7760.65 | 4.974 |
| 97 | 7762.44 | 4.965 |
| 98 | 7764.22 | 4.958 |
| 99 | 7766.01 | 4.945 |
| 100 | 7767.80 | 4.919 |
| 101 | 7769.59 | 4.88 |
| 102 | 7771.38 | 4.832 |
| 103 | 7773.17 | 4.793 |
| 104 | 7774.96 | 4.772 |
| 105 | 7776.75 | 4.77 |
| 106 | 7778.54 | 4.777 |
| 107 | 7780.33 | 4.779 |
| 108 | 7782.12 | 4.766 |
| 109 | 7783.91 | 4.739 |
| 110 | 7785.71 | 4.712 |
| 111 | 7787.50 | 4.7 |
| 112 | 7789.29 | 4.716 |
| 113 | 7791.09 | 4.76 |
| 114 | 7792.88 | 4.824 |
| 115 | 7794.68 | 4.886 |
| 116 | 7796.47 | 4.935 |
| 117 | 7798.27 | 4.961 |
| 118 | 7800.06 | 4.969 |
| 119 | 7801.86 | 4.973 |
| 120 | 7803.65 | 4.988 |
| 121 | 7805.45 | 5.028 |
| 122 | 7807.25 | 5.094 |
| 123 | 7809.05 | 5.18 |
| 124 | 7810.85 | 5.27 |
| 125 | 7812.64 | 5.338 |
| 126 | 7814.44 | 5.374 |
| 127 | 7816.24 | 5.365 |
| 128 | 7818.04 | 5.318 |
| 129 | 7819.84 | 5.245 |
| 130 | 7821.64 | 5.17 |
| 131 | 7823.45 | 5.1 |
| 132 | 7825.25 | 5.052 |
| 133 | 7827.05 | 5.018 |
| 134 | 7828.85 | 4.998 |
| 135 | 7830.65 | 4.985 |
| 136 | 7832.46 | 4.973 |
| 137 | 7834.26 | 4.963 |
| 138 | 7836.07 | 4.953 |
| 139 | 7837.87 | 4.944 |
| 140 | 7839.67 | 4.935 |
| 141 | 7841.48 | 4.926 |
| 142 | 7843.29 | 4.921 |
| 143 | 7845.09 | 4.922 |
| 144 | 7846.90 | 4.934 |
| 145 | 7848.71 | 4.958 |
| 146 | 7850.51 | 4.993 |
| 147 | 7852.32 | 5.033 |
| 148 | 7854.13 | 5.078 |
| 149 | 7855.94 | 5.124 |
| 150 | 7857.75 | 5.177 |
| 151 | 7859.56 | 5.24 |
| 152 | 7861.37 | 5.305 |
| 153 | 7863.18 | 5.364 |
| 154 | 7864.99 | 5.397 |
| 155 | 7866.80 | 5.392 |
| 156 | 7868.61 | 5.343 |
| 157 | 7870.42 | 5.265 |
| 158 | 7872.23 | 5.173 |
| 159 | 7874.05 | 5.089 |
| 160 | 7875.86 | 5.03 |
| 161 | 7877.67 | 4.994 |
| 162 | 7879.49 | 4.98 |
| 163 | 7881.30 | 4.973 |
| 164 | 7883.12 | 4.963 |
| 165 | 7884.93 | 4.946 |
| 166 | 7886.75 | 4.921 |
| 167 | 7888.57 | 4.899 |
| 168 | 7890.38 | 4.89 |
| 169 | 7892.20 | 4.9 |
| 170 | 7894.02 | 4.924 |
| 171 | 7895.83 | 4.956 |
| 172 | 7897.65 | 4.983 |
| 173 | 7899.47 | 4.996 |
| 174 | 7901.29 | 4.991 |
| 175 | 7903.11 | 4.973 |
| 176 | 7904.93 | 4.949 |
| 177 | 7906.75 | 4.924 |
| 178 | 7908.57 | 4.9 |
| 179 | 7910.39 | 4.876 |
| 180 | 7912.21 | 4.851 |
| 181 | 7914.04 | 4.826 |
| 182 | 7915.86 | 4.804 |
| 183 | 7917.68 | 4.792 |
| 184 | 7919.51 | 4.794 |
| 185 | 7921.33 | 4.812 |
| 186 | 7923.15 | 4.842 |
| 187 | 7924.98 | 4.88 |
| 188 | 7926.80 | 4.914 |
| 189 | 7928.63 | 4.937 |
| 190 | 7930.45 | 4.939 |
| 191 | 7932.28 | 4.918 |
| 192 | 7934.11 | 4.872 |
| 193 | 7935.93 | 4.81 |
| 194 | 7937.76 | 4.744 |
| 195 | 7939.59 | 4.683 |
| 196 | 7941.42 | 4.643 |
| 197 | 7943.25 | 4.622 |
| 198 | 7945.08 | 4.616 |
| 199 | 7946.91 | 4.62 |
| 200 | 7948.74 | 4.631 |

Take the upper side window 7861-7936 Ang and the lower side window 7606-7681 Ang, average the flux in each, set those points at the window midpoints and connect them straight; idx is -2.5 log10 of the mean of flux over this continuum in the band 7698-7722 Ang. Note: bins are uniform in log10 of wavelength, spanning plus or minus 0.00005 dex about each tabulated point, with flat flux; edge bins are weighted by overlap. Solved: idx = 0.09 mag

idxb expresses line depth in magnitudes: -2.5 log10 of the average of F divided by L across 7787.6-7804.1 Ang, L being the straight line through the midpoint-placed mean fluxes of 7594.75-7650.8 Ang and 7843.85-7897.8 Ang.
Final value 0.04 mag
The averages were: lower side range 5.01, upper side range 5.07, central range 4.88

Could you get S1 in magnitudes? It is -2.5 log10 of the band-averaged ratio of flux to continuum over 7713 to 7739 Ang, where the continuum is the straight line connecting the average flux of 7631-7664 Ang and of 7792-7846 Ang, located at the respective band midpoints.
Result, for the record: 0.09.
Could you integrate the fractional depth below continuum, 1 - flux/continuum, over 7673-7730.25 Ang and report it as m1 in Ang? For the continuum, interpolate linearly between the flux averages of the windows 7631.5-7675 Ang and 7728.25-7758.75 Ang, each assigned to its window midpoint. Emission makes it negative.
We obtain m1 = 2.5 Ang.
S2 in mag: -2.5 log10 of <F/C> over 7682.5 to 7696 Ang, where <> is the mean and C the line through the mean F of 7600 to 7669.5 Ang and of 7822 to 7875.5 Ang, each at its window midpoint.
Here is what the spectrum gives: 0.04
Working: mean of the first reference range 4.95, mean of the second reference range 5.09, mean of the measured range 4.82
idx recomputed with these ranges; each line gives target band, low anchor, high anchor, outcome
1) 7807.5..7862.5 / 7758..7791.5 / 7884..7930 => -0.05 mag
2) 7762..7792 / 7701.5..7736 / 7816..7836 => 0.01 mag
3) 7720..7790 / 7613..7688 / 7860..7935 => 0.04 mag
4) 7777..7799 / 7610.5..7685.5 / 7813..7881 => 0.06 mag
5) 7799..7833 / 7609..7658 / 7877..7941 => -0.04 mag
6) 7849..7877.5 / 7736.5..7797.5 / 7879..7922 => -0.06 mag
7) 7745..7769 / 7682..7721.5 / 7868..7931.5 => -0.05 mag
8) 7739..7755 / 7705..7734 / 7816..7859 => -0.07 mag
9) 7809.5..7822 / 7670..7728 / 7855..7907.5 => -0.08 mag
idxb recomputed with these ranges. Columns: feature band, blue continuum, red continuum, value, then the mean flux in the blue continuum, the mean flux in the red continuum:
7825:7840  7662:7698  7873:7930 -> -0.017 mag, 4.87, 4.92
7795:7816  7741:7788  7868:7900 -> -0.038 mag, 4.89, 5.01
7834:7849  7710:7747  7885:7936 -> -0.029 mag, 4.66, 4.9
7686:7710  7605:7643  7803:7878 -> 0.084 mag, 5.05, 5.12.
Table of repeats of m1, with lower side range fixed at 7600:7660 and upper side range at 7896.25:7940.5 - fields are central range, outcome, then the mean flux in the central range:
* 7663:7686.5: 0.1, 4.94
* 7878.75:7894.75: -0.1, 4.93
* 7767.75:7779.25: 0.3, 4.81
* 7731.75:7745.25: 0.2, 4.86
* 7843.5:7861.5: -0.6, 5.06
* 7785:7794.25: 0.3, 4.75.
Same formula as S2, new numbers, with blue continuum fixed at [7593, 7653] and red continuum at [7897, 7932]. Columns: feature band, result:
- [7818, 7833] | -0.03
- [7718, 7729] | 0.12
